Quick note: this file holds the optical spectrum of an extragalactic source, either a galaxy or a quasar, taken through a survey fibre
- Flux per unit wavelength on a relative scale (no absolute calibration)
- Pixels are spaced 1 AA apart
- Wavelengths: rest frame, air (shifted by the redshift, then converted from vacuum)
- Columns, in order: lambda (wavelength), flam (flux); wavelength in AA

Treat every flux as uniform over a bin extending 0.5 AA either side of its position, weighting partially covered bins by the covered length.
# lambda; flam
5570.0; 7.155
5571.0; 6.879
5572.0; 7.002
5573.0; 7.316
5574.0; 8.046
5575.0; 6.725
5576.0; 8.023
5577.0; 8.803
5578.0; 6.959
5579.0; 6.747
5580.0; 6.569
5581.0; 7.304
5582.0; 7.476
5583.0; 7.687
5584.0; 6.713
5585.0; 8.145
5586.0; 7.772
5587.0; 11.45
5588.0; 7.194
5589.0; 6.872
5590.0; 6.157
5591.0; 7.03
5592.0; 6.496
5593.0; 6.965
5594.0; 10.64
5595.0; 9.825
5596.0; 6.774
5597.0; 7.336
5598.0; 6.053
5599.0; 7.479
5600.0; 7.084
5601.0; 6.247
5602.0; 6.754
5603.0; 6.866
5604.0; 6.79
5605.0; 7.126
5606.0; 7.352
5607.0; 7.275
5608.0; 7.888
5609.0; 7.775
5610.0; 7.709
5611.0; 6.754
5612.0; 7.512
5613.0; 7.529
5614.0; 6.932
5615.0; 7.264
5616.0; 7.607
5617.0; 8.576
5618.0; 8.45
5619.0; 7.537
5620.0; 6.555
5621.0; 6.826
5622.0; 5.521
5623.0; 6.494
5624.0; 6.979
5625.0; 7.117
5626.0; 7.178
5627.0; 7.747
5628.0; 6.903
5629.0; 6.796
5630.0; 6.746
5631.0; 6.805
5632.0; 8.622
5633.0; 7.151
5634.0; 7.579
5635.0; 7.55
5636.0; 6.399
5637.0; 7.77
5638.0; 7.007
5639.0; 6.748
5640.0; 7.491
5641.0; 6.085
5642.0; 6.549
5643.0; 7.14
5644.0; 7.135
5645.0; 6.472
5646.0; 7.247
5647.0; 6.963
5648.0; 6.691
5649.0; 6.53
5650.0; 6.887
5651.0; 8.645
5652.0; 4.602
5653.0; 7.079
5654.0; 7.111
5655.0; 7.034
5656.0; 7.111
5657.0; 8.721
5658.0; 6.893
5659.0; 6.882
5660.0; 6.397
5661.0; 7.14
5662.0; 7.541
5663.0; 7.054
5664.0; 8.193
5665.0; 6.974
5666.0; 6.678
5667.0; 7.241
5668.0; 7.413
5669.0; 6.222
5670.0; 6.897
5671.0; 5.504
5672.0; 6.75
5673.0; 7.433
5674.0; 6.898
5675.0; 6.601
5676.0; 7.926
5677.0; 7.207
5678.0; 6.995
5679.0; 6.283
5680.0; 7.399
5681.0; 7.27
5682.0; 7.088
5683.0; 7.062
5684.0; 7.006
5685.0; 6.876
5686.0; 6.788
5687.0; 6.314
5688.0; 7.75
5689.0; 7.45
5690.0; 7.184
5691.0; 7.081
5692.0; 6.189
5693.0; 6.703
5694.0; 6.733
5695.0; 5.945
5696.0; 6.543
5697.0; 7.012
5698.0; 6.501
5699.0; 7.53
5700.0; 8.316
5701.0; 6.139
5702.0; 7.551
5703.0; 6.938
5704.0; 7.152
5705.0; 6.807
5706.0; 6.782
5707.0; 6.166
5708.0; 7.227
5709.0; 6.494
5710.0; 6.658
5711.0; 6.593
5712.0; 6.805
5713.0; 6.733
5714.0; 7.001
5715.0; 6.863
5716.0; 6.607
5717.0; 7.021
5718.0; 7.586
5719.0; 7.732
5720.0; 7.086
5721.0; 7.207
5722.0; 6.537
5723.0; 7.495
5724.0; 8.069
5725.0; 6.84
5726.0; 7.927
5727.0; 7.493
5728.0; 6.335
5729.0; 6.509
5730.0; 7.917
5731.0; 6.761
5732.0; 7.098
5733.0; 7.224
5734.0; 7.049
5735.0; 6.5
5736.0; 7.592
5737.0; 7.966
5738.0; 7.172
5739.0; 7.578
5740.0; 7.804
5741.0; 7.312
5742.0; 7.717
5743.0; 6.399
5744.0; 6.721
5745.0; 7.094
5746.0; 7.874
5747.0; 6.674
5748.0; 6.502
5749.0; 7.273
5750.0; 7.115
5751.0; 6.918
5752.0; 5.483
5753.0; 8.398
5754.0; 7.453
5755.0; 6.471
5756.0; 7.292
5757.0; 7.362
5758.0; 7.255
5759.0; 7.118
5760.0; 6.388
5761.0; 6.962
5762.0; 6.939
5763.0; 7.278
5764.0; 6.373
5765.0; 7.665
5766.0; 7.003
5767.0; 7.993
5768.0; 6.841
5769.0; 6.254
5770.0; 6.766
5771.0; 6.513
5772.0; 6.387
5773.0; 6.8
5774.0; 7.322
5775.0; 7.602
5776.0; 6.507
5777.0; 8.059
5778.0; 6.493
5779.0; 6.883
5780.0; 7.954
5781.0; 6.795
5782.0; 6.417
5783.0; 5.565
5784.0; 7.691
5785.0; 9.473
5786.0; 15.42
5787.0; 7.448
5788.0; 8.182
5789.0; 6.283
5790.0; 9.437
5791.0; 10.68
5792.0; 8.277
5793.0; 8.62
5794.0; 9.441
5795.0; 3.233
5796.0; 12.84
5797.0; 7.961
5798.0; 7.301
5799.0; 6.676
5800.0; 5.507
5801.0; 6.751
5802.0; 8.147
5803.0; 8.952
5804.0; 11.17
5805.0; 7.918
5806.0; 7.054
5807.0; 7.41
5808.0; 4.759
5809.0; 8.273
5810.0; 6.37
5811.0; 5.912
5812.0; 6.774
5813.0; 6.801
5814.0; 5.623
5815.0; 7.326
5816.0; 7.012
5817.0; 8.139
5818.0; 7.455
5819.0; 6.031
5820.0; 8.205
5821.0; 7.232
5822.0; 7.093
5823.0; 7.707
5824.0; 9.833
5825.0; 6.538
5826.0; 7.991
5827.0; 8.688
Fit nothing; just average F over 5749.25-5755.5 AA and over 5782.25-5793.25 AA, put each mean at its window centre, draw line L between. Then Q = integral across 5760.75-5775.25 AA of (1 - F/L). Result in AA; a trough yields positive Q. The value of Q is 1.5 AA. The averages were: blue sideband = 6.99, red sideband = 8.78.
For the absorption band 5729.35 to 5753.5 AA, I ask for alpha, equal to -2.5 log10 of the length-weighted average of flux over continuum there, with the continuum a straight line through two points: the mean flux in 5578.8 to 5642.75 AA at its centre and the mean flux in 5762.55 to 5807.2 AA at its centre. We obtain 0.07 mag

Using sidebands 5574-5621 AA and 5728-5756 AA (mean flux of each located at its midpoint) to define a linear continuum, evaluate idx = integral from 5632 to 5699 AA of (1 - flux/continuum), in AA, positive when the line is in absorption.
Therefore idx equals 2.9 AA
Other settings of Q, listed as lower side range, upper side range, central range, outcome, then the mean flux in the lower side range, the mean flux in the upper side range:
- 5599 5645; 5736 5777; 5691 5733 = 0.79 AA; 7.15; 7.08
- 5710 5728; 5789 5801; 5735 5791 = 2.33 AA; 7.12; 8.04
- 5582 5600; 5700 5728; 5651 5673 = 0.96 AA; 7.66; 7.03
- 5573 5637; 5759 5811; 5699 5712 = 0.96 AA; 7.36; 7.57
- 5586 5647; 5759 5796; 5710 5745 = 1.53 AA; 7.27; 7.57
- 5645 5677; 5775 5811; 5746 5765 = 1.52 AA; 7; 7.85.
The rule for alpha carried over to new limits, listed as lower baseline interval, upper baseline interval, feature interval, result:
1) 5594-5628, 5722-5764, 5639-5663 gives 0.04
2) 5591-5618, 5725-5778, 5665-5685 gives 0.05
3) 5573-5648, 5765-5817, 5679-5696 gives 0.08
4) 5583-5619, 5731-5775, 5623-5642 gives 0.04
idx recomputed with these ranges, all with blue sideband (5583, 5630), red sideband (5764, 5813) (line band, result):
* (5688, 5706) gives 1.3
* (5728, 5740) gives 0.5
